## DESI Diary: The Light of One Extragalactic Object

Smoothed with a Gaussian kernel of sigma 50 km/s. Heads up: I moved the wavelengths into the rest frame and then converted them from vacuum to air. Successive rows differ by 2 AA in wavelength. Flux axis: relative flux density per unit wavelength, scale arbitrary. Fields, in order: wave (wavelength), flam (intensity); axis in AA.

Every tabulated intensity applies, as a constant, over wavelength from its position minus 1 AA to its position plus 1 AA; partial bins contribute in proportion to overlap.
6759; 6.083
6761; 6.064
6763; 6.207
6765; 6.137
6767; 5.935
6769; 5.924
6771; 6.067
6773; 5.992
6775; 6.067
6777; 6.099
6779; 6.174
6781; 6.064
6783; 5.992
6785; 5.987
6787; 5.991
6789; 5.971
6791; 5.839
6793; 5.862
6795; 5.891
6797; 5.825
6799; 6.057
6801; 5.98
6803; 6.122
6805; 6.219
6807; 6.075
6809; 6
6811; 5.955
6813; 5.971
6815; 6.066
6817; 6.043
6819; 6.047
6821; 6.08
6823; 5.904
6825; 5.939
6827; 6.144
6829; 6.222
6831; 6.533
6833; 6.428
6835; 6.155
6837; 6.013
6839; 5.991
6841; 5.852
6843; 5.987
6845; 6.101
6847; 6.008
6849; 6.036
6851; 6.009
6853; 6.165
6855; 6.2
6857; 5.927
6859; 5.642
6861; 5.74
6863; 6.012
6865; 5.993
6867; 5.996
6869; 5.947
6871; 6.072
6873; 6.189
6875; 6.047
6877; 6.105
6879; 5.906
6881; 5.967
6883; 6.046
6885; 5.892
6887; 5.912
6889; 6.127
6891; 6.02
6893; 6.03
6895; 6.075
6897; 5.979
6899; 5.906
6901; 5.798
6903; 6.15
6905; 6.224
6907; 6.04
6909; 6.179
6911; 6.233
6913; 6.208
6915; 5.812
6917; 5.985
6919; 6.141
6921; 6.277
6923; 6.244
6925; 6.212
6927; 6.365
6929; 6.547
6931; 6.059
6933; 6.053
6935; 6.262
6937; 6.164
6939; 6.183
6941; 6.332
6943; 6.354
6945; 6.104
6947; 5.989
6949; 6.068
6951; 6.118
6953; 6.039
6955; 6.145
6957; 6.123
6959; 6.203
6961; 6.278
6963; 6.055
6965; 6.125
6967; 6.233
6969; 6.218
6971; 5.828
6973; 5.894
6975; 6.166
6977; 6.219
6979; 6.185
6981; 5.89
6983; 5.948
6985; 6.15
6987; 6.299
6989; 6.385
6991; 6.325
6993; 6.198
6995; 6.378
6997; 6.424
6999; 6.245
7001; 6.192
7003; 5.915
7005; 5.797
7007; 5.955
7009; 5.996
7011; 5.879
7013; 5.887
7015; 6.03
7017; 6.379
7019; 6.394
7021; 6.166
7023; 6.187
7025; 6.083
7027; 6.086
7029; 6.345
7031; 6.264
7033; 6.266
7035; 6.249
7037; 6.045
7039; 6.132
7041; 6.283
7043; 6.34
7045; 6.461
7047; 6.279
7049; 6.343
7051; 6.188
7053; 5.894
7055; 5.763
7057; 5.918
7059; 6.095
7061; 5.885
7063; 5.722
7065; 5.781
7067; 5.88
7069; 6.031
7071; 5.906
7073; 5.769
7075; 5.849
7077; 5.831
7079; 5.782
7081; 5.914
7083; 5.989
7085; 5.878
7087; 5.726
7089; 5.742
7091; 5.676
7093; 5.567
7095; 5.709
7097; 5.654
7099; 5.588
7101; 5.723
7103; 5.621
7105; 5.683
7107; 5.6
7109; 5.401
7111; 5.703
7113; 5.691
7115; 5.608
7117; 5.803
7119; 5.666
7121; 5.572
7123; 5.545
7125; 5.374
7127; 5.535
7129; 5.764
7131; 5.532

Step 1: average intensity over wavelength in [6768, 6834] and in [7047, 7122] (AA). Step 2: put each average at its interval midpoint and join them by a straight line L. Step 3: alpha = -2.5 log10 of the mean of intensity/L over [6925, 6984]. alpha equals -0.042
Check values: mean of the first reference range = 6.05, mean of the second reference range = 5.79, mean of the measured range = 6.14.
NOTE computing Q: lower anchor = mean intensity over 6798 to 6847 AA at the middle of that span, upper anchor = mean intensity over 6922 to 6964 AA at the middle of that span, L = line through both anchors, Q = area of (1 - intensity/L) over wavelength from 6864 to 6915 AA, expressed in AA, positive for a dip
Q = 0.8 AA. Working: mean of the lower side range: 6.08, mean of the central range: 6.04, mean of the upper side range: 6.19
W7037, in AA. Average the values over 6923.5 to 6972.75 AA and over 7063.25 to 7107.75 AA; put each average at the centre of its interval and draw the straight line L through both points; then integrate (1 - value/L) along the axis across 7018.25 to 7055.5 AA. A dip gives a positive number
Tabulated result -1.9 AA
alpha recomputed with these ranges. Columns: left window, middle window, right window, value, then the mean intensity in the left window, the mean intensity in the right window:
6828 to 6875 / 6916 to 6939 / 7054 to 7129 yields -0.046 mag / 6.05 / 5.73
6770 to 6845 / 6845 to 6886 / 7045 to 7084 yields 0.005 mag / 6.04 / 5.95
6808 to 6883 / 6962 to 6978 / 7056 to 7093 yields -0.029 mag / 6.04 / 5.85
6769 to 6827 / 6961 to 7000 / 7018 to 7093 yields -0.027 mag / 6.01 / 6.02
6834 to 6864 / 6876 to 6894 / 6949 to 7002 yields 0.007 mag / 5.99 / 6.16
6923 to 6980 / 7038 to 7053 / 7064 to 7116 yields -0.069 mag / 6.16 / 5.74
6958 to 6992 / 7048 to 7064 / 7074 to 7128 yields -0.024 mag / 6.14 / 5.68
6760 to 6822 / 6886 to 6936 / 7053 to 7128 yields -0.037 mag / 6.02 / 5.74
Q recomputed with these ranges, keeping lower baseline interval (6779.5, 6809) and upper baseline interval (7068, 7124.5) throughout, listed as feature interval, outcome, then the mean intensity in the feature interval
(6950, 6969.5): -1.03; 6.15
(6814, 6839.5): -0.68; 6.12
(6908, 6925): -0.74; 6.14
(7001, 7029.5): -1.40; 6.08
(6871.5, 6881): -0.21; 6.05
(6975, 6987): -0.58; 6.1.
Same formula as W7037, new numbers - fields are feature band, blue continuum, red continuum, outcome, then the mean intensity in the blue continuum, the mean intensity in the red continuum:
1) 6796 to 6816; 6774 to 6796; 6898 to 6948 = 0.0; 5.99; 6.15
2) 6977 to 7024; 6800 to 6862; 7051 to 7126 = -2.3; 6.05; 5.75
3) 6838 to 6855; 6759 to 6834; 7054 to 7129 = -0.1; 6.05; 5.73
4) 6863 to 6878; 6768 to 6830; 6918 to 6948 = 0.2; 6.02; 6.22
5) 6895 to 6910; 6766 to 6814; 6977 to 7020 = 0.1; 6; 6.14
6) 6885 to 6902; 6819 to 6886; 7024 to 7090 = 0.2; 6.04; 6.02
